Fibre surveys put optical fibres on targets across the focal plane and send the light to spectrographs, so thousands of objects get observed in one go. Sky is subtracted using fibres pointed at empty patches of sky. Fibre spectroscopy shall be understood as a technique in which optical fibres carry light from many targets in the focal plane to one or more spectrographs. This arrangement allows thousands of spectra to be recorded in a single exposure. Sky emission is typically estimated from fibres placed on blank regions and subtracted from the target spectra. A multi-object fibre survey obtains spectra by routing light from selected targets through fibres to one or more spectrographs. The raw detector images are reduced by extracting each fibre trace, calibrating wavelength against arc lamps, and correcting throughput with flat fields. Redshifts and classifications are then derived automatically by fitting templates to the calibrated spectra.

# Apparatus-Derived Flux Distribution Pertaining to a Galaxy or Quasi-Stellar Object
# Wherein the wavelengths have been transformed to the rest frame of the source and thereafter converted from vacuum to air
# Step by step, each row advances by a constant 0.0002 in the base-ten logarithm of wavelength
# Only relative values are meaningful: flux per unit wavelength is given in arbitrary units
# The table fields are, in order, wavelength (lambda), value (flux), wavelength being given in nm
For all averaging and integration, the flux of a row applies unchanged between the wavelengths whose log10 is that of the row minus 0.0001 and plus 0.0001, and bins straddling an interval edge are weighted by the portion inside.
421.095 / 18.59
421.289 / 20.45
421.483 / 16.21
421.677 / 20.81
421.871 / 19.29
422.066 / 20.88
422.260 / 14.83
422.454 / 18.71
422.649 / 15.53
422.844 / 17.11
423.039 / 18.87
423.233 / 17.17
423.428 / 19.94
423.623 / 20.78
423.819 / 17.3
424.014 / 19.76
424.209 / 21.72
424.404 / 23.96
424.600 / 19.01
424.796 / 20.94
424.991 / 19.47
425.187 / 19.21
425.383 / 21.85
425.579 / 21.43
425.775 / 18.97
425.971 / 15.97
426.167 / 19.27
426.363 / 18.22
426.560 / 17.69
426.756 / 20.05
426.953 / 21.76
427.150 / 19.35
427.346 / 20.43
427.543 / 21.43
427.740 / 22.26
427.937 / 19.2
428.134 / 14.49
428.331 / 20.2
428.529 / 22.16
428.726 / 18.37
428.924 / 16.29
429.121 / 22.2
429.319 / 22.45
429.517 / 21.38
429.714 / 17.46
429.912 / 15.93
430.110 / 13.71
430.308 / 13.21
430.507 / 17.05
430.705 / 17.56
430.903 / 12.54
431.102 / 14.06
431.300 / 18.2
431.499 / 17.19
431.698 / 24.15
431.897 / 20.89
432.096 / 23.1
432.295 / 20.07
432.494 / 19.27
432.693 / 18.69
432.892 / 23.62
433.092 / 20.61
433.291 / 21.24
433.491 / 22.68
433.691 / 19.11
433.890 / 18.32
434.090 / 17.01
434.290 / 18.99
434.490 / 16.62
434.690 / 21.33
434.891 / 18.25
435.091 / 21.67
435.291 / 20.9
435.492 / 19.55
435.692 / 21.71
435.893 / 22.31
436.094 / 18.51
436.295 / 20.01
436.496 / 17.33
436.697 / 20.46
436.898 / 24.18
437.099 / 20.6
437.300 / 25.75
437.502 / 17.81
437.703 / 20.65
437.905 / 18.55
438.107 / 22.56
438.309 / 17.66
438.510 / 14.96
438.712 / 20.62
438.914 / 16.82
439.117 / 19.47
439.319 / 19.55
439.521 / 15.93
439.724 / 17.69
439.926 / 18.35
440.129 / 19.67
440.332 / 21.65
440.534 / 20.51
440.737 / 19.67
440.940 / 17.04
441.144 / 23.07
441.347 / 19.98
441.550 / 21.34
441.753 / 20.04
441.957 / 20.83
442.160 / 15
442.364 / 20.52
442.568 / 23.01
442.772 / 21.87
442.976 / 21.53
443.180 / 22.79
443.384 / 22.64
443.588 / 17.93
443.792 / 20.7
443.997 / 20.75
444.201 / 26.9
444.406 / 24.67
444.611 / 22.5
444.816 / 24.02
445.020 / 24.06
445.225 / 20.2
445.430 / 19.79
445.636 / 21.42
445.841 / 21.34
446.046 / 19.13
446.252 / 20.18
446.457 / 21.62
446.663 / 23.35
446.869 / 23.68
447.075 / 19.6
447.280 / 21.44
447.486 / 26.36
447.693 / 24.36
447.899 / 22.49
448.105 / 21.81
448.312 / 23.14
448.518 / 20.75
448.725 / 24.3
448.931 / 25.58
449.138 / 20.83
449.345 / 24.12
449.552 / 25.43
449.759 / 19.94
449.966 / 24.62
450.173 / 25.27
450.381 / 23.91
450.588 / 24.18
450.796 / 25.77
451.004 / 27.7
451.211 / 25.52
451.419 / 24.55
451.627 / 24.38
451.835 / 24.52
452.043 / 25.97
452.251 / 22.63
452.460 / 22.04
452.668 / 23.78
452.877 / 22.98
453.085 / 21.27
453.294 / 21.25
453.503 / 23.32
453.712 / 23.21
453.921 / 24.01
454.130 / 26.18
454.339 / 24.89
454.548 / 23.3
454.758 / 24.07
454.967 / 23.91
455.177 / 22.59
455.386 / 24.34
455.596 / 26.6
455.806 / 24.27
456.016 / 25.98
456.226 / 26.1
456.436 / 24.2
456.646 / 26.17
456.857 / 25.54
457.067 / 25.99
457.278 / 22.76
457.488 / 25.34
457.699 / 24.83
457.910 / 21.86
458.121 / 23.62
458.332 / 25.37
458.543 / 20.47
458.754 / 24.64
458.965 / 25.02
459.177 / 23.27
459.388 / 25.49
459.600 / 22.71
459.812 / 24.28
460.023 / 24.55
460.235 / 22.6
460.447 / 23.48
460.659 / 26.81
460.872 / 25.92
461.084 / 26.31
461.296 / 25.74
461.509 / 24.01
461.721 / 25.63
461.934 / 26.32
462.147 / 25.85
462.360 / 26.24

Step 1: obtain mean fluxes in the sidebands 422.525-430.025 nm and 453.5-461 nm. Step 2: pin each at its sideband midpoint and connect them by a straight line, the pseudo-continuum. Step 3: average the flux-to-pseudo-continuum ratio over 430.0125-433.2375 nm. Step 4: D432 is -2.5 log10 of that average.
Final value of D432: 0.11 mag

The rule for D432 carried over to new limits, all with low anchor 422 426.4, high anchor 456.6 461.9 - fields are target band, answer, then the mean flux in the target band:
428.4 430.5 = 0.10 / 18.3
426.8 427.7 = -0.06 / 20.8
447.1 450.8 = -0.02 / 23.4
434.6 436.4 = 0.02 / 20.5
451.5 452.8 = -0.02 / 23.9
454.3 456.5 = -0.03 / 24.6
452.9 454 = 0.05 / 22.6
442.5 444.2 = 0.02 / 21.7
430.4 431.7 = 0.21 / 16.7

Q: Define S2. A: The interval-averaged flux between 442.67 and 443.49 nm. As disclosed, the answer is 22.2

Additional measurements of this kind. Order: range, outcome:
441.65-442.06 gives 20.4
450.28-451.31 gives 25.4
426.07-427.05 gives 19.4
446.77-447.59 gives 22.8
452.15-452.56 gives 22.3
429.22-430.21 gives 18.2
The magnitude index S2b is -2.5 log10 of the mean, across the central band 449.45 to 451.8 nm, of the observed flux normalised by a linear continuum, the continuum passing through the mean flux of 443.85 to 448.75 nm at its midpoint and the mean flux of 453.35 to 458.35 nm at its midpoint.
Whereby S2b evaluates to -0.06 mag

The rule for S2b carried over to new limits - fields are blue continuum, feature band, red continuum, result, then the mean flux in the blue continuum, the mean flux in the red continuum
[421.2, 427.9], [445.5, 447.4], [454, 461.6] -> 0.072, 19.4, 24.5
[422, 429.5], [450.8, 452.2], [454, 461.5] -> -0.081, 19.5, 24.5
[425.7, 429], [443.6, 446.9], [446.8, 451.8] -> 0.044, 19.2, 23.8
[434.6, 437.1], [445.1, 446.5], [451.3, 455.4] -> 0.090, 20.5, 23.7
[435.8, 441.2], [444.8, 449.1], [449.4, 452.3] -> 0.038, 19.6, 24.6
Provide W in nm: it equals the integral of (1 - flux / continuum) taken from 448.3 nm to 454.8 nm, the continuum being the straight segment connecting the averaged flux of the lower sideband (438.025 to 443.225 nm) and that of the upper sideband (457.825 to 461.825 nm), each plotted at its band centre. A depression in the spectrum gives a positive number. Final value -0.46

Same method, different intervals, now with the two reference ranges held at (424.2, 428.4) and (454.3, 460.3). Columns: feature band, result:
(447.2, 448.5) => -0.01 nm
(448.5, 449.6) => -0.02 nm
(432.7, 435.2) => 0.12 nm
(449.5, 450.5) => -0.02 nm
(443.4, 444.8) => 0.00 nm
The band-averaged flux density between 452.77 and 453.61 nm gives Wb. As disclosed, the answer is 22.2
